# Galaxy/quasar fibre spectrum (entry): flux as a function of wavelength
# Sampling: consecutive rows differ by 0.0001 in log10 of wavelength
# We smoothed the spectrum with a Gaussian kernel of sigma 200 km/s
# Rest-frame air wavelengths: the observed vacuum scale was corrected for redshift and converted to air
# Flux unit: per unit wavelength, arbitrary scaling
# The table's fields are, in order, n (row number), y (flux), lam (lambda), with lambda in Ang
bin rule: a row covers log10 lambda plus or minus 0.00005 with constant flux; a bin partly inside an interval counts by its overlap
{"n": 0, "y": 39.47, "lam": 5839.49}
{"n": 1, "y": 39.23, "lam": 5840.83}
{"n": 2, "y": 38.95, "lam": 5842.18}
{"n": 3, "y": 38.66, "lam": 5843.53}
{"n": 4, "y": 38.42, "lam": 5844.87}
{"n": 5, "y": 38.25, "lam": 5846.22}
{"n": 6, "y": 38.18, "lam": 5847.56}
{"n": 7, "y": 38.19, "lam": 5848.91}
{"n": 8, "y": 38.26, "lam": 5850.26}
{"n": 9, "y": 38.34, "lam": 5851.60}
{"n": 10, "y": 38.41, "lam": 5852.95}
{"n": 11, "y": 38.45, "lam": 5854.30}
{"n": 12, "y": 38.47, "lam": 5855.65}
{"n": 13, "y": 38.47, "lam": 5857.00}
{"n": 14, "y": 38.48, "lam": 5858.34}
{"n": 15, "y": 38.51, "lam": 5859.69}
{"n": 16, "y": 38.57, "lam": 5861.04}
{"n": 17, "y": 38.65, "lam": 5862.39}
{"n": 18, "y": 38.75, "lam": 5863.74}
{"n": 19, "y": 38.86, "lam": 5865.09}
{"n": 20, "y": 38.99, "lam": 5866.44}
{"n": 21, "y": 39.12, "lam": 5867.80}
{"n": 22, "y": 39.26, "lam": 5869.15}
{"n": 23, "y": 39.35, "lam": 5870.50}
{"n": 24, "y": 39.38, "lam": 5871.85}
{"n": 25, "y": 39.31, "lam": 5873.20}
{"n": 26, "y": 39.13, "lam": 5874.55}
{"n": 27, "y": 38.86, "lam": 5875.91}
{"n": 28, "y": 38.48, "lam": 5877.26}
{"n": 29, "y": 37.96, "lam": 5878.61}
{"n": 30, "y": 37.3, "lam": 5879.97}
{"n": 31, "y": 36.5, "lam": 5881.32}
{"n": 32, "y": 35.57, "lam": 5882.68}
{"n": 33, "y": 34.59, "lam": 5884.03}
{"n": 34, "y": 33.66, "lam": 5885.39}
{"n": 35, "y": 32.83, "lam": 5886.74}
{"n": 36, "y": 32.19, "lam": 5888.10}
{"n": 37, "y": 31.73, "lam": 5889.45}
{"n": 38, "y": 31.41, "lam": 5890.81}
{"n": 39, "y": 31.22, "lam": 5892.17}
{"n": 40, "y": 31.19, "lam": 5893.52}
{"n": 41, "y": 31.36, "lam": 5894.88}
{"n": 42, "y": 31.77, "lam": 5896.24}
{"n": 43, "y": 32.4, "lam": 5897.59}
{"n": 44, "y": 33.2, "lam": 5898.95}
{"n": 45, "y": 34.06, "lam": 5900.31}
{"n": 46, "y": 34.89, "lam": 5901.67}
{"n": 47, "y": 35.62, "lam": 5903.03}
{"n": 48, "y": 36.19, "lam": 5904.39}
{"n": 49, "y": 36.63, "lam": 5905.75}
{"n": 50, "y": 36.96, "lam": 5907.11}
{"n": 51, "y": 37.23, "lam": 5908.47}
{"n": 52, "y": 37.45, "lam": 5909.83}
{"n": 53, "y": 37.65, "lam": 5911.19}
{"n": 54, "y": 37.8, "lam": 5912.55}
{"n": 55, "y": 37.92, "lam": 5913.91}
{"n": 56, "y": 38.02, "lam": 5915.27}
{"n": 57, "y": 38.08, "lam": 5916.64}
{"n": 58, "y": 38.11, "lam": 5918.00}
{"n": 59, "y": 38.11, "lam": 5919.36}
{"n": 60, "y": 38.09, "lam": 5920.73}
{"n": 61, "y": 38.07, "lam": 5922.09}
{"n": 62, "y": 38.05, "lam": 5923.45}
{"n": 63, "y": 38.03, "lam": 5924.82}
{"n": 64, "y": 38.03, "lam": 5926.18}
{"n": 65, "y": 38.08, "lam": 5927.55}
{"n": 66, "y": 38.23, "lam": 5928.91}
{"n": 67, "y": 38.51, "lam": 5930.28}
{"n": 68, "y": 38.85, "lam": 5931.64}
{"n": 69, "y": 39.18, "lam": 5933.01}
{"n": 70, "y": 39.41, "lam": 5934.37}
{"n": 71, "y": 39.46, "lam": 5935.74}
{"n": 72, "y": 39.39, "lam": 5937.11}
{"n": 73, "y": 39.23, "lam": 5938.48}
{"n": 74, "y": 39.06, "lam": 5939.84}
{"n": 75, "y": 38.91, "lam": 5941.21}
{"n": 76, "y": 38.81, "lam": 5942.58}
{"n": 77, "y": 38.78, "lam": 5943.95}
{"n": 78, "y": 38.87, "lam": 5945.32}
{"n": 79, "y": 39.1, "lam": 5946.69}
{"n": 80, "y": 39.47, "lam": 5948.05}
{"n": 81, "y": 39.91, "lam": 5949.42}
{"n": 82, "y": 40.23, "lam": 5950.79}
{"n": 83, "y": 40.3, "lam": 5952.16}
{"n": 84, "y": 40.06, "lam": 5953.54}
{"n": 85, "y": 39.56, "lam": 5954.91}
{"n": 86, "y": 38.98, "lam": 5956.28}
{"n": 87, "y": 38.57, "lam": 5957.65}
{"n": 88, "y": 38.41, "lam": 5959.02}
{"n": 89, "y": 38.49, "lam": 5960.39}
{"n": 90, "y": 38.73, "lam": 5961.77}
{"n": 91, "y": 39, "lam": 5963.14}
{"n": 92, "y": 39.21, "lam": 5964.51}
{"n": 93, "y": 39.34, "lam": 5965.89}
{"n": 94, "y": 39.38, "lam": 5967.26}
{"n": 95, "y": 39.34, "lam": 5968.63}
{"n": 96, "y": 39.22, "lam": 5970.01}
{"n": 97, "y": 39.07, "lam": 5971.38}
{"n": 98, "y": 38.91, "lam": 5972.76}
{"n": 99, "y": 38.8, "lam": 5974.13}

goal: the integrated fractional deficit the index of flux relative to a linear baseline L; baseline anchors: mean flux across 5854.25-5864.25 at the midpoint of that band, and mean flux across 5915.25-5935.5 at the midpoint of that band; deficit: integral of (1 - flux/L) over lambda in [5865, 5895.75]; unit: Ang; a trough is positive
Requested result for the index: 2.05 Ang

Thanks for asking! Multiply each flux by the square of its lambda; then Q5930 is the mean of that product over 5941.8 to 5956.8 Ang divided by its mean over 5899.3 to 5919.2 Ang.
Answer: 1.1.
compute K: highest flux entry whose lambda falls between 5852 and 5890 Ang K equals 39.38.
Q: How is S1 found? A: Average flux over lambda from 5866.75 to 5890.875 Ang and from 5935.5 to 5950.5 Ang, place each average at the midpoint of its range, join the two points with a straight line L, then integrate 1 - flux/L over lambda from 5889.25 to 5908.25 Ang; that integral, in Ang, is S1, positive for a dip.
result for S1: 1.95 Ang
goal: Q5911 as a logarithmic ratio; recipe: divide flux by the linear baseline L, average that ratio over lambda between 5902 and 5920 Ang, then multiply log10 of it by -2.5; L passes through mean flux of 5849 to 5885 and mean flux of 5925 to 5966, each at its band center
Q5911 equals 0.04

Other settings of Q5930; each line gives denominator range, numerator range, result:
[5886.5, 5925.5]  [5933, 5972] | 1.12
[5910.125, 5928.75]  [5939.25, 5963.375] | 1.04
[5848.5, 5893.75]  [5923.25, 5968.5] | 1.08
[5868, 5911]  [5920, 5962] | 1.12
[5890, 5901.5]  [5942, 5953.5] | 1.25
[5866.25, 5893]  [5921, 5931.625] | 1.07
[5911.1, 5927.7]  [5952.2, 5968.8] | 1.04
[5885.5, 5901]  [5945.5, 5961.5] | 1.25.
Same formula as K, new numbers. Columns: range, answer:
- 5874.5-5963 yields 40.3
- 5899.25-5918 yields 38.11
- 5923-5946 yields 39.46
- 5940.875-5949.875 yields 39.91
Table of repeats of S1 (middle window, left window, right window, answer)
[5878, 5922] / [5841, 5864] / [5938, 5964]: 4.0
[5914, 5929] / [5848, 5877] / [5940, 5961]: 0.4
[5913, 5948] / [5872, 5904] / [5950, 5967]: -1.1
